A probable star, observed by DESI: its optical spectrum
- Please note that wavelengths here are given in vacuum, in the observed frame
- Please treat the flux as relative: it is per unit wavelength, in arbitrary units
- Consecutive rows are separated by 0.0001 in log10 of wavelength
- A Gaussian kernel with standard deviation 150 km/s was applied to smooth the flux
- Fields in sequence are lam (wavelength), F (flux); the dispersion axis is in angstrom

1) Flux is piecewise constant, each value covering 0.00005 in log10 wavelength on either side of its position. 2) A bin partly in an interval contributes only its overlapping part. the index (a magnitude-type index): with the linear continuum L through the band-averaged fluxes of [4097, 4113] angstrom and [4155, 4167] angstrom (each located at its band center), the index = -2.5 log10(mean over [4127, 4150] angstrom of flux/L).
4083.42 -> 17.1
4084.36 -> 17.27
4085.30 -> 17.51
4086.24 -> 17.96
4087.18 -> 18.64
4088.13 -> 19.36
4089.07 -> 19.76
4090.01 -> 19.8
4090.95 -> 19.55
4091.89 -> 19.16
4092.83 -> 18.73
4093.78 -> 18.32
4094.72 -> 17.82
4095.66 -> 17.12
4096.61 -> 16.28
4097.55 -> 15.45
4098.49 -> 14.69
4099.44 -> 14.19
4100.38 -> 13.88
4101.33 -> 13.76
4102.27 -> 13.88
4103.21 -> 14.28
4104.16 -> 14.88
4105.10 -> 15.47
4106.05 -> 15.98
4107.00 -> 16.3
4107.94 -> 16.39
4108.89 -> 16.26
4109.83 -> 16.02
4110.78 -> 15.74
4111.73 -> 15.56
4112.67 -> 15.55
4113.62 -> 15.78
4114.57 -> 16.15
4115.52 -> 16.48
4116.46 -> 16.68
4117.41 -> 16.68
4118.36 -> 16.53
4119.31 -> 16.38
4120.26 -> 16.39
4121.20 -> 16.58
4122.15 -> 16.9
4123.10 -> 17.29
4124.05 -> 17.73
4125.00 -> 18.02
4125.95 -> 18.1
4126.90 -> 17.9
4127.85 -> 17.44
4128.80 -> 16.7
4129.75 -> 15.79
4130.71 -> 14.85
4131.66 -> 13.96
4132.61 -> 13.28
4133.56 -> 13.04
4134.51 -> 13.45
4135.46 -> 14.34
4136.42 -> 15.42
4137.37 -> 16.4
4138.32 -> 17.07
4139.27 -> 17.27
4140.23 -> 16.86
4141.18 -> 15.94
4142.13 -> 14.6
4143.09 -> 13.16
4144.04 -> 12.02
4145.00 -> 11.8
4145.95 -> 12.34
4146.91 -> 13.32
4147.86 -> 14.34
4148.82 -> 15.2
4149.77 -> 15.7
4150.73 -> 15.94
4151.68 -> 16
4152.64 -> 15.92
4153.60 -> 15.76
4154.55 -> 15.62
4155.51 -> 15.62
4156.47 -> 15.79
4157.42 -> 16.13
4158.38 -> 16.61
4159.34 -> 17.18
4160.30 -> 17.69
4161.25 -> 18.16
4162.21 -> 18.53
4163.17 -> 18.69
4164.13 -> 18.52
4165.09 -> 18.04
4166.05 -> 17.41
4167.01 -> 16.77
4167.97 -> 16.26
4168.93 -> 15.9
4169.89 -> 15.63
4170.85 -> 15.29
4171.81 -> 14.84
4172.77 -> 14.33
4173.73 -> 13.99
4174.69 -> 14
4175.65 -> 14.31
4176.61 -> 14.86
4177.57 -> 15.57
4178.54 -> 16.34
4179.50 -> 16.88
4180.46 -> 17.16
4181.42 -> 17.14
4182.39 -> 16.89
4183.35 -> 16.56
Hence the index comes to 0.12 mag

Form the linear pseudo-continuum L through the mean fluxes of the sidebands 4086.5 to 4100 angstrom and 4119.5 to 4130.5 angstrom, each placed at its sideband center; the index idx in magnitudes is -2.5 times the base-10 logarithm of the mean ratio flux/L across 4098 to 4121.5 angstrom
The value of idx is 0.12 mag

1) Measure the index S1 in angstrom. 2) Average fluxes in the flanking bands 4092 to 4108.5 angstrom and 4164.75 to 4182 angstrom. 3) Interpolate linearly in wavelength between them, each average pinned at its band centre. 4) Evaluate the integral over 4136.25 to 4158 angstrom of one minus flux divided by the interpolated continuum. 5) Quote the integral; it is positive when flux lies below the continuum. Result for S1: 0.9 angstrom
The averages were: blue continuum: 15.8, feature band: 15.1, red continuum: 15.8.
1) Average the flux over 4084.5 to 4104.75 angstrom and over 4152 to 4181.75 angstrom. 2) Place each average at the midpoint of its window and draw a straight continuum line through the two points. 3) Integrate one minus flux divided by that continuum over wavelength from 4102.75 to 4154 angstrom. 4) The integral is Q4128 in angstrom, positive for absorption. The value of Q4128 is 3.1 angstrom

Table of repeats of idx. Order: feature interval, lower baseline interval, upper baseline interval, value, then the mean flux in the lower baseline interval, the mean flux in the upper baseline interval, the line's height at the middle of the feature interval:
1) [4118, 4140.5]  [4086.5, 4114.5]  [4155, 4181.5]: 0.02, 16.5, 16.3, 16.4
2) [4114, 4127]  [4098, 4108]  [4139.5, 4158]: -0.14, 14.8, 14.9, 14.8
